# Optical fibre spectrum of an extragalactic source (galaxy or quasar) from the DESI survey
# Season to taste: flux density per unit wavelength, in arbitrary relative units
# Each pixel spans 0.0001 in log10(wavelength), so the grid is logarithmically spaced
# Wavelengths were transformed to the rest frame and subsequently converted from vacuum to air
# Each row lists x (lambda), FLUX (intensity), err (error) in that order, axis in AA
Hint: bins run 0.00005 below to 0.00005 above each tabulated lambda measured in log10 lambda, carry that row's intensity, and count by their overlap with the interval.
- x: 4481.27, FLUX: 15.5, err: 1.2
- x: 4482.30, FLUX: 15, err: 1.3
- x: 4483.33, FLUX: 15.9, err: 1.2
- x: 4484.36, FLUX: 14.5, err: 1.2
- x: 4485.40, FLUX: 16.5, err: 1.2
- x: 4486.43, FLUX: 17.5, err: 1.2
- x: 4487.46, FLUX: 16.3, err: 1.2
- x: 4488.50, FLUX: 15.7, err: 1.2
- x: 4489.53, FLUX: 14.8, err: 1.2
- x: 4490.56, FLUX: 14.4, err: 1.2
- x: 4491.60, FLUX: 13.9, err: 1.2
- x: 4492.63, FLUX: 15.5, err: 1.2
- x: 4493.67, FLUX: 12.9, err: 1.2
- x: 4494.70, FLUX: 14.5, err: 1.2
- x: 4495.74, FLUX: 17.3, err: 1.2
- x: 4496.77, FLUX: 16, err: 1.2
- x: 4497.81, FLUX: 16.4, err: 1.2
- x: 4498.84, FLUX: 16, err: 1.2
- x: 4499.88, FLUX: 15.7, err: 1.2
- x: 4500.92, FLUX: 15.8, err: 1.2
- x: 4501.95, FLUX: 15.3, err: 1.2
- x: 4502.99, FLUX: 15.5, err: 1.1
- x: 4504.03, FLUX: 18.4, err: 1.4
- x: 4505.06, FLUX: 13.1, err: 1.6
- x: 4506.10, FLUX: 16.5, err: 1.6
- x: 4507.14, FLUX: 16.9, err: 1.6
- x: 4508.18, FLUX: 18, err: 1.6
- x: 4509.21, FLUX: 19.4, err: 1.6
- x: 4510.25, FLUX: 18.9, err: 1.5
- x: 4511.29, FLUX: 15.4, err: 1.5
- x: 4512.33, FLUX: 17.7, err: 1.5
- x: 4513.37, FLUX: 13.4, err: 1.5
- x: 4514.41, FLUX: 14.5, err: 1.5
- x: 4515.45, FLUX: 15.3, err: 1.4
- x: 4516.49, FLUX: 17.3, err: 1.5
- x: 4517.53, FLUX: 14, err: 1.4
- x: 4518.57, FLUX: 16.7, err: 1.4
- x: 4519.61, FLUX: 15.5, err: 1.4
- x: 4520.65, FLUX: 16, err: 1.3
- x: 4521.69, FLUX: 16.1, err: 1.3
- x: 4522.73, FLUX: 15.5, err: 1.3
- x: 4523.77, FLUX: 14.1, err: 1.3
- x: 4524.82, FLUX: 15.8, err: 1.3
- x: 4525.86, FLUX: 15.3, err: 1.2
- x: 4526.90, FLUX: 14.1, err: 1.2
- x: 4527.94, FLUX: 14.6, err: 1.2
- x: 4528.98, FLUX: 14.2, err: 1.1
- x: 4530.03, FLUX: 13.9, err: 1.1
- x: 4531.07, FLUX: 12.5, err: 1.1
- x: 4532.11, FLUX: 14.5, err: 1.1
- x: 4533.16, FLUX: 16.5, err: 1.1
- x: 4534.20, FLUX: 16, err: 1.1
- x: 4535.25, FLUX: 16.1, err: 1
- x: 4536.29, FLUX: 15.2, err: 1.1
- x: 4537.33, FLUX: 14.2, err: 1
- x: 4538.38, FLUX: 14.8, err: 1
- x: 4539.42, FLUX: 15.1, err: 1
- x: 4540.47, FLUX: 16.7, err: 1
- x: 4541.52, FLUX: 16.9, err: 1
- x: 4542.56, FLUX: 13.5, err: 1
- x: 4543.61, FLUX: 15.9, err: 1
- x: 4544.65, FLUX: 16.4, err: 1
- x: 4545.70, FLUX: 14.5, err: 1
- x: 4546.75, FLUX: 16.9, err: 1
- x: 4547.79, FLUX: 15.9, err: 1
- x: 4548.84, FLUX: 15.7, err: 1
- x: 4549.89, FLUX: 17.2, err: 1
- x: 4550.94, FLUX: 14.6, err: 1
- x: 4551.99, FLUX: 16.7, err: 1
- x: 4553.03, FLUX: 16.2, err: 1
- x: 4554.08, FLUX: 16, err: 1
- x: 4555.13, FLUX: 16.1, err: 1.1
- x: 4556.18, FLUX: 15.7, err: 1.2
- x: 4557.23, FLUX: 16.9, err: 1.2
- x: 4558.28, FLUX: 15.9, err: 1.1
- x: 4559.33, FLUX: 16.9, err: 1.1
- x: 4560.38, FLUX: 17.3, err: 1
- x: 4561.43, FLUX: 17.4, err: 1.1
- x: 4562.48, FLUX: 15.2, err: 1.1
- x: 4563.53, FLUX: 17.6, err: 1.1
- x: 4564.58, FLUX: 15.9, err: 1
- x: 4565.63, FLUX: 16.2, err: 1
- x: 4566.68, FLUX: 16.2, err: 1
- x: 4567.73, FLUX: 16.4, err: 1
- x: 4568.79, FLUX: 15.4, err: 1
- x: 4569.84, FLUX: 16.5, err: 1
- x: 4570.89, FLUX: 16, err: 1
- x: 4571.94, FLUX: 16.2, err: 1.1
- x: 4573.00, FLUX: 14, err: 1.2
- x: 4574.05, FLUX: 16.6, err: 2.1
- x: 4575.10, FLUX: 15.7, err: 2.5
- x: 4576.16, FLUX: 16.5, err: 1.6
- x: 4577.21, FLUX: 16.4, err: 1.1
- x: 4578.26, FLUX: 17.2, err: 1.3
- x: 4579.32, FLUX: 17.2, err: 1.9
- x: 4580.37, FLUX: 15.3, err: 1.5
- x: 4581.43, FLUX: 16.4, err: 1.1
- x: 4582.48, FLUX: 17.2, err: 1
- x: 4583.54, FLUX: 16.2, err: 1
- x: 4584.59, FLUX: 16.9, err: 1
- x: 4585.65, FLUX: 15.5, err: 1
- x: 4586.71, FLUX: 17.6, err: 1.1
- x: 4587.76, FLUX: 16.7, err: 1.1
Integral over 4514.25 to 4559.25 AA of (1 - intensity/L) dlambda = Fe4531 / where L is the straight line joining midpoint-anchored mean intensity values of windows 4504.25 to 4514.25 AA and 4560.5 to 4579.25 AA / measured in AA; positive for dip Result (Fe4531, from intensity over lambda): 2.5 AA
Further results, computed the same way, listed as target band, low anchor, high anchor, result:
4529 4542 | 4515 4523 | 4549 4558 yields 0.7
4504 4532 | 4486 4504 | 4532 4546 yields -0.1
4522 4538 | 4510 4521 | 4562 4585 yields 1.1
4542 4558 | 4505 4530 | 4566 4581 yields 0.1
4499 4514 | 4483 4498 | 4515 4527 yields -0.9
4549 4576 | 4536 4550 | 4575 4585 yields -0.2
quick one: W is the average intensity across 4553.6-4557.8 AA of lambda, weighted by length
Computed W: 16.2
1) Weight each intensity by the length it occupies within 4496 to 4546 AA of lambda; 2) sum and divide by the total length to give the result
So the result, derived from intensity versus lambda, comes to 15.6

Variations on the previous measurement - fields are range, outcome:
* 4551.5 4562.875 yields 16.4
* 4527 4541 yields 14.9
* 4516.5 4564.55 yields 15.6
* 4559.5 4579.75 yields 16.3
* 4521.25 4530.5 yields 14.8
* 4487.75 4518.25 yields 15.8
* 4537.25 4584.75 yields 16.1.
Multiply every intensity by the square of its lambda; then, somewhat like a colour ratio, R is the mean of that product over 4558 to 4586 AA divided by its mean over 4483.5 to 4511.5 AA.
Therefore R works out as 1.06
